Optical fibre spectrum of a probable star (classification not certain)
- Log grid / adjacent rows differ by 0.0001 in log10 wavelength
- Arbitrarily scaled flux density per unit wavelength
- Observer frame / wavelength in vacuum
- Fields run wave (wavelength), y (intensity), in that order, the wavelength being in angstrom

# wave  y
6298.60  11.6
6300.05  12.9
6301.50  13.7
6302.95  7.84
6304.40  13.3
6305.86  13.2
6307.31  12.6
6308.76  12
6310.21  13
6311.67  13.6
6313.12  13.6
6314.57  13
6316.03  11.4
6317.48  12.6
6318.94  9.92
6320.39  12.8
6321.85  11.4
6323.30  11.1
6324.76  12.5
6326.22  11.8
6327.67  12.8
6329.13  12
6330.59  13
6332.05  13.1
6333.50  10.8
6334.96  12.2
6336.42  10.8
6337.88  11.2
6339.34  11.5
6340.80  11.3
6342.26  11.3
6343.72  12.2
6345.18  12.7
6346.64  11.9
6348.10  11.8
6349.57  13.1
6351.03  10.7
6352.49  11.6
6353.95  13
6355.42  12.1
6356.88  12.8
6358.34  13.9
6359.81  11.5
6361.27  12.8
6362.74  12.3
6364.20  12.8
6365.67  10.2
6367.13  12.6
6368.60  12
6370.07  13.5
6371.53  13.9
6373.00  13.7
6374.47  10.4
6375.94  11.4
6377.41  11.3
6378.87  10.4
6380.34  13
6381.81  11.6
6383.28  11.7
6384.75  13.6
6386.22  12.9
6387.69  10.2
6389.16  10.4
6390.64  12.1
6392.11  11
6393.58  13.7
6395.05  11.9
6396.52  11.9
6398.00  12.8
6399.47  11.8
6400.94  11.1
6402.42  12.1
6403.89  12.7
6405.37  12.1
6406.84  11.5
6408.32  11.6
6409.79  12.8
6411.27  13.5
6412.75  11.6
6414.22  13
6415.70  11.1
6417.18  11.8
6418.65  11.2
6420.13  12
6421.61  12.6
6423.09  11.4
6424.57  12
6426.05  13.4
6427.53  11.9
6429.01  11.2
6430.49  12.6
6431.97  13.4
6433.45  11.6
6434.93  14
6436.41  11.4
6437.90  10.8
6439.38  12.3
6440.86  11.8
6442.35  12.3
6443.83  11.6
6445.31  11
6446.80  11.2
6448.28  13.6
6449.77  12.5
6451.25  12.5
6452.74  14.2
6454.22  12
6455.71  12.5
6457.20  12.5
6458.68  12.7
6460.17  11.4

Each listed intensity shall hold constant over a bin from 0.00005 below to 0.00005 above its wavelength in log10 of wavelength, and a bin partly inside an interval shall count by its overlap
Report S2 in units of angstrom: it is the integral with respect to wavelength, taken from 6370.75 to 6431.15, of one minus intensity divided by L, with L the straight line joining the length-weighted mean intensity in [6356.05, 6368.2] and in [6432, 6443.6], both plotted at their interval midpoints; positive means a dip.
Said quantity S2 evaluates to 1.0 angstrom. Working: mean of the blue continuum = 12.4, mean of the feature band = 12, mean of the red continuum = 12.1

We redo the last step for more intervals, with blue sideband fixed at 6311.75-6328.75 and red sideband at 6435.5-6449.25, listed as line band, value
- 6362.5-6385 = -0.22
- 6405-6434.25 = -0.61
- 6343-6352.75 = 0.04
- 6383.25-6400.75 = -0.05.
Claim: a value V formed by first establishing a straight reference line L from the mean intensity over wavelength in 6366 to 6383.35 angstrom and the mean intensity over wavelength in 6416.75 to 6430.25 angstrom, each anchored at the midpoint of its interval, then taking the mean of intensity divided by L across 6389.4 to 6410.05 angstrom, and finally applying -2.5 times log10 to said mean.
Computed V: 0.00 mag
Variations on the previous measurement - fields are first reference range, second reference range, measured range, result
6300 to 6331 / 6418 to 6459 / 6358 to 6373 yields -0.03 mag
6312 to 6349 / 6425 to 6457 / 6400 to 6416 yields 0.01 mag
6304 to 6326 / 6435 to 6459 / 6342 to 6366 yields 0.01 mag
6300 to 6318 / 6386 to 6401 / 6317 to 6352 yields 0.04 mag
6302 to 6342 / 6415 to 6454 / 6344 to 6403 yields 0.00 mag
